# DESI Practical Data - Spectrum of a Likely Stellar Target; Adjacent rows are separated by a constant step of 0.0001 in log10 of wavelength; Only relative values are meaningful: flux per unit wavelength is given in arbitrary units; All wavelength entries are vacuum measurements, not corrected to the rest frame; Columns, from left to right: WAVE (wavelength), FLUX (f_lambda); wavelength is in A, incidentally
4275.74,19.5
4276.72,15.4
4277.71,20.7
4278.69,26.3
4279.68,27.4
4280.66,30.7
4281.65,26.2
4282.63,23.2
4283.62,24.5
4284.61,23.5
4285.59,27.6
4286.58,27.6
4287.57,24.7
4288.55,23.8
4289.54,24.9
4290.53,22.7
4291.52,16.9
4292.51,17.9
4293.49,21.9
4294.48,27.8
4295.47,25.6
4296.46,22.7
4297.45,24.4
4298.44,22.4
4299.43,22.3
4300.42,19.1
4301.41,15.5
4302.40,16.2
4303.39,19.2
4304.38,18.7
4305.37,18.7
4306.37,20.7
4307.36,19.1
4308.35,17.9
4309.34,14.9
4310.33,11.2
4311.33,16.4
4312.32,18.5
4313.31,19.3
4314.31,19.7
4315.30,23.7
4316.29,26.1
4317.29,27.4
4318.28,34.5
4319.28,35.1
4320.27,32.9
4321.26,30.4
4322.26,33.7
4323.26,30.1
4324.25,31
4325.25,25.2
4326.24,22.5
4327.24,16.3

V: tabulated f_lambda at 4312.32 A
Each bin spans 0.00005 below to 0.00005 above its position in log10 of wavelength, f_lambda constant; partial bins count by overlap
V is 18.5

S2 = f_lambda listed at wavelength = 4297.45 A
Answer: 24.4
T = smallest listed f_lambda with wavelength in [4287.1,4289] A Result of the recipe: 23.8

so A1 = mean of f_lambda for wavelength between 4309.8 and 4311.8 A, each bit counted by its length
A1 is 13.8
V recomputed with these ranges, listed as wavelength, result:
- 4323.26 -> 30.1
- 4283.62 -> 24.5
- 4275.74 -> 19.5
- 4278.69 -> 26.3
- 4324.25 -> 31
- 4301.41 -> 15.5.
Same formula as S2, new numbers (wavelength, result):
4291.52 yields 16.9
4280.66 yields 30.7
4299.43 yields 22.3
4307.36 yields 19.1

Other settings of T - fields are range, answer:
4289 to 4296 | 16.9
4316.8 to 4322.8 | 27.4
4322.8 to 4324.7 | 30.1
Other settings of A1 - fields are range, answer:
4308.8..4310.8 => 13.2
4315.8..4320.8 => 31.2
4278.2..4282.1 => 27.7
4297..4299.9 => 23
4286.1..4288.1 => 26.1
